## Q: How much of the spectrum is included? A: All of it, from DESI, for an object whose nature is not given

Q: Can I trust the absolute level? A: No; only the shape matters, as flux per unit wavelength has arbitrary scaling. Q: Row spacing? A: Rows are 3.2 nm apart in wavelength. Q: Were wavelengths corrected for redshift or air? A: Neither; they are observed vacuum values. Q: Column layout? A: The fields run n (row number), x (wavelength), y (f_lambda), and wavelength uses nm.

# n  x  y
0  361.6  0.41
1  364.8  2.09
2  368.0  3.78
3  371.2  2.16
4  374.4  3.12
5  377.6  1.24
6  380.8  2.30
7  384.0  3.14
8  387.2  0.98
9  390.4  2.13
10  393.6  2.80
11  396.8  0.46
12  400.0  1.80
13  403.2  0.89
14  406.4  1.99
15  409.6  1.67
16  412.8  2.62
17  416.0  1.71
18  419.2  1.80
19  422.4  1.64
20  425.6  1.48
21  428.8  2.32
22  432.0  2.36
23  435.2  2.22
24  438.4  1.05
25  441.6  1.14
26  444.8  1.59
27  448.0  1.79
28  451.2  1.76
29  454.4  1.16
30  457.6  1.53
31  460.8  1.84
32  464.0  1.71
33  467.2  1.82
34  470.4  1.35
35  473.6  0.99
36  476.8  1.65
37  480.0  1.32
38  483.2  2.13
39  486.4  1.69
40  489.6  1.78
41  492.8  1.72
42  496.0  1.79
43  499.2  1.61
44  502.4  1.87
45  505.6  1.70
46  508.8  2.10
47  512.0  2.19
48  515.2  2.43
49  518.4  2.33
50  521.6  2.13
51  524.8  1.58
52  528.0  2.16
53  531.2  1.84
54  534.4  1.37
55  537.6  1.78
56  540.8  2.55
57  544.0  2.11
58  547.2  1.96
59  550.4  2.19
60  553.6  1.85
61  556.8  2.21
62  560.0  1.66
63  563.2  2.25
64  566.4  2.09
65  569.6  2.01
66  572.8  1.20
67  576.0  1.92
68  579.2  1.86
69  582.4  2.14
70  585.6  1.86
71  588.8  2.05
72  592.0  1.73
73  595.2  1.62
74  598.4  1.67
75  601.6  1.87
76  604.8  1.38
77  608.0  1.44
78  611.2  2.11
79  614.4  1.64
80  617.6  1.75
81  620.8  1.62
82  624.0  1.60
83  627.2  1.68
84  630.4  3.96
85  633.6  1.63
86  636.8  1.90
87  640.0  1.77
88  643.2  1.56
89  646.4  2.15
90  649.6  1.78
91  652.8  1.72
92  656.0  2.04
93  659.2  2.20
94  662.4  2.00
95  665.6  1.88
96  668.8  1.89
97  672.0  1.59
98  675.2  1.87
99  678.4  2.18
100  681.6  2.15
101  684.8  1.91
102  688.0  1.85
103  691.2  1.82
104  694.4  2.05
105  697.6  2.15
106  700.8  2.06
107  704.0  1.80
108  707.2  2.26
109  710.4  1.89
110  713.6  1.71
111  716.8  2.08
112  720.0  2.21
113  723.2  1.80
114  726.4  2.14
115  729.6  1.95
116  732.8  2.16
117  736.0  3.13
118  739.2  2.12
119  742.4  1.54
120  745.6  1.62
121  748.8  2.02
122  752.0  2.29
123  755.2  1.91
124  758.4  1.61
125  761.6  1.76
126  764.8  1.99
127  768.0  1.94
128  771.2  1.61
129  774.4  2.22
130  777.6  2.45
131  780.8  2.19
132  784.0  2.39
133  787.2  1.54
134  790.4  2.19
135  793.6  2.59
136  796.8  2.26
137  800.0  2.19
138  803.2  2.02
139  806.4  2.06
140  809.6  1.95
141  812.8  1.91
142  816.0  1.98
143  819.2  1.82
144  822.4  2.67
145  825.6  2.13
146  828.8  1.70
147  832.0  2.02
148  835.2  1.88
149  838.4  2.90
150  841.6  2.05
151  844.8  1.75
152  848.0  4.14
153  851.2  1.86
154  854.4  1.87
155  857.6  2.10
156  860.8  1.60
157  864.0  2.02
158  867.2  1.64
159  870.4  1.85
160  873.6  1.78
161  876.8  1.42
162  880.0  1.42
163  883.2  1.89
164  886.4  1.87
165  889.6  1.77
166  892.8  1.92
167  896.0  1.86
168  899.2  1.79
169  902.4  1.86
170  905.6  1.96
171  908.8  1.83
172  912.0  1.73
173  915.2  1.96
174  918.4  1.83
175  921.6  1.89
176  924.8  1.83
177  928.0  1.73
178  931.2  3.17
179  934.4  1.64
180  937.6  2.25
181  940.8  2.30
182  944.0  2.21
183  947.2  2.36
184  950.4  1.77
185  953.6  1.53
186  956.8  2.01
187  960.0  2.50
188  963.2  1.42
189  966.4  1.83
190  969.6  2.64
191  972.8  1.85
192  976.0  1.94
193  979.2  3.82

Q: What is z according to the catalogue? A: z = 0.69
